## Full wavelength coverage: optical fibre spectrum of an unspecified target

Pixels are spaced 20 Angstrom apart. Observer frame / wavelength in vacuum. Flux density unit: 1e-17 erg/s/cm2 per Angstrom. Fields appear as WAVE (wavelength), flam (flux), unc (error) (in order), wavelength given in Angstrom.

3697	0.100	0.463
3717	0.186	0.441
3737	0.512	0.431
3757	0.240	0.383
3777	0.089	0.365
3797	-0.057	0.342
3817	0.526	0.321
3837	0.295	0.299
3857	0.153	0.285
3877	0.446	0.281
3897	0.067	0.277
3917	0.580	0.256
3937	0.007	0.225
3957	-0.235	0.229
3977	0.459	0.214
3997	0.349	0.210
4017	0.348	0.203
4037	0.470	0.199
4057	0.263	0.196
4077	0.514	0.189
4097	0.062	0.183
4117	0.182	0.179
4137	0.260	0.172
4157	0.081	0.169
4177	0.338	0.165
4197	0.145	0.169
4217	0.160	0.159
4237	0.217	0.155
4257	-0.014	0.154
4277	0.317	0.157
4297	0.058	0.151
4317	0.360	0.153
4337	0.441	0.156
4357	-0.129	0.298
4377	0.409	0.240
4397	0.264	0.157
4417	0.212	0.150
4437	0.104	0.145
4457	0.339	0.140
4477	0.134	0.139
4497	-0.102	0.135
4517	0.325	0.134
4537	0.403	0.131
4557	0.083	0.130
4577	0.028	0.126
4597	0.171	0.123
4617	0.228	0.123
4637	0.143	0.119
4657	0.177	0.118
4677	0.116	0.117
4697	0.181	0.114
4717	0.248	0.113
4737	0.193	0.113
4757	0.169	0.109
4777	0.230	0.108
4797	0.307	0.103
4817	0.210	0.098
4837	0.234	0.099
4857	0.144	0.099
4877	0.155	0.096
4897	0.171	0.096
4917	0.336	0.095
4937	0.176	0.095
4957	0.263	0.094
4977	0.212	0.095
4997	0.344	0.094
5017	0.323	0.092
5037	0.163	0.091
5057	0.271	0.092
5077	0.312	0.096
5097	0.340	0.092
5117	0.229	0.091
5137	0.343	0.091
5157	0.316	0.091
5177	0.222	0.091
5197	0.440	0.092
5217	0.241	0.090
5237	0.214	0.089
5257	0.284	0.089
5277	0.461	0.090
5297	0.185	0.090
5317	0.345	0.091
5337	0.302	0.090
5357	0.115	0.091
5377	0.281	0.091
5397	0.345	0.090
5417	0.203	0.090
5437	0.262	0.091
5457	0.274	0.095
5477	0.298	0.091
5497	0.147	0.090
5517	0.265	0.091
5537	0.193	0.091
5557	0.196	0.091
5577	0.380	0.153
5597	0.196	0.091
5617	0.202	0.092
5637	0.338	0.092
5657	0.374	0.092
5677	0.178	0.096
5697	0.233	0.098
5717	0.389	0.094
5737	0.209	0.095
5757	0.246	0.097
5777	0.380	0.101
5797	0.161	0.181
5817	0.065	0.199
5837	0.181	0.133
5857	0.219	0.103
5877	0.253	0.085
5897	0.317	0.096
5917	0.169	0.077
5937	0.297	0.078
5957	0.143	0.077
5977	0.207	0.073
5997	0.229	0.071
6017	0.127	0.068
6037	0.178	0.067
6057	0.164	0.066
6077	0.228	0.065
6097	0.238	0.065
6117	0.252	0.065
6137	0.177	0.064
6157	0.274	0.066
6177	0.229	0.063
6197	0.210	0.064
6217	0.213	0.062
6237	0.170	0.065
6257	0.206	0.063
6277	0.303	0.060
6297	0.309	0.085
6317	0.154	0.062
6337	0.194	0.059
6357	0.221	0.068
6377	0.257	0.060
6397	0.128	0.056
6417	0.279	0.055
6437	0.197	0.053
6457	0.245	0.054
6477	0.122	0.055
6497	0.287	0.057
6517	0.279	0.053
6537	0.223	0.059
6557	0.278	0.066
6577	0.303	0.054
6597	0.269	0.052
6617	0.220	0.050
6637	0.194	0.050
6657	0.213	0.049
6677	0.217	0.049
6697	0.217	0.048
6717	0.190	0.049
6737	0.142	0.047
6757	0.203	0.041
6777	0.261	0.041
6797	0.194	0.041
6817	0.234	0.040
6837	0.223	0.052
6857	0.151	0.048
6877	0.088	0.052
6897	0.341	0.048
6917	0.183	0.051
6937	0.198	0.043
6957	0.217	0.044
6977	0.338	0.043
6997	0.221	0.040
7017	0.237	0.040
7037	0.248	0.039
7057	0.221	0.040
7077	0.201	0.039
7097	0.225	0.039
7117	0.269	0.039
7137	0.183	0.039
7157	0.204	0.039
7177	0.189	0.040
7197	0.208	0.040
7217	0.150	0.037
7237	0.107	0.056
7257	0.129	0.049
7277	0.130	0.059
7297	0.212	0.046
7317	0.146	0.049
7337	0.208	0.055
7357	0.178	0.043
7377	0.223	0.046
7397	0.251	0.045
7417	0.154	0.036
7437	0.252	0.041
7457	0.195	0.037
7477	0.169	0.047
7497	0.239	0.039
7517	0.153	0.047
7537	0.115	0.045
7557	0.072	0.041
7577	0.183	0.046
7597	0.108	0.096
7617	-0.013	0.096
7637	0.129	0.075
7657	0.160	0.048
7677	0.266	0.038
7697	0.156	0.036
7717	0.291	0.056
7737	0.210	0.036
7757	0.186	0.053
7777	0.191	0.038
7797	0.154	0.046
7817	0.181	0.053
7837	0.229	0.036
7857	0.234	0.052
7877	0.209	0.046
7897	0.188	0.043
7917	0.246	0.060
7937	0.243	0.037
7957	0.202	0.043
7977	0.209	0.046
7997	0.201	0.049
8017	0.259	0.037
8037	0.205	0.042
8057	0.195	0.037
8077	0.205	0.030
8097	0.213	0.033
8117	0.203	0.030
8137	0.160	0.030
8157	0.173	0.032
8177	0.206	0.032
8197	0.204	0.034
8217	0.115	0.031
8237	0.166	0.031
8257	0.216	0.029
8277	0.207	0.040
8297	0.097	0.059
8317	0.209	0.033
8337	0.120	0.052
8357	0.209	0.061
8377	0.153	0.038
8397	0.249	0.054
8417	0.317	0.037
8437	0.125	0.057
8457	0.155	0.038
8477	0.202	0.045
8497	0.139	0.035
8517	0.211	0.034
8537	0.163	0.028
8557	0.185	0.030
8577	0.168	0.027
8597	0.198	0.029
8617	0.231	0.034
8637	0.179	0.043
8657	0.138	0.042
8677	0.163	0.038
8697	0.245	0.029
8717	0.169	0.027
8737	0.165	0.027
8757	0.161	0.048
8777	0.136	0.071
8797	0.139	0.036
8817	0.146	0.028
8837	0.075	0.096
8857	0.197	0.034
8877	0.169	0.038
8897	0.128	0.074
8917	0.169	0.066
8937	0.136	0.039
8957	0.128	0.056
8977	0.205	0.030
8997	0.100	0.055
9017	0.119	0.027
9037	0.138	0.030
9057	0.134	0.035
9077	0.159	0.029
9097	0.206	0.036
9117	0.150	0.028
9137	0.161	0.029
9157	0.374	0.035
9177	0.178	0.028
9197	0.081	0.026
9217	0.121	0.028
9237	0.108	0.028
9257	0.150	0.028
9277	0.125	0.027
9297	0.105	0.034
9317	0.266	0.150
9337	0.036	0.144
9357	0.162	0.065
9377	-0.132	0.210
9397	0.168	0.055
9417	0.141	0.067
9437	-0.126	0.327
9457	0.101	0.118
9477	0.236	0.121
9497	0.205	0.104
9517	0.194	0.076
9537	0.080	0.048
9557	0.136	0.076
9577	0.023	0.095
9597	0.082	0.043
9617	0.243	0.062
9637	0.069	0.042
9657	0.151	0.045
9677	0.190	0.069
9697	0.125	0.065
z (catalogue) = 0.39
